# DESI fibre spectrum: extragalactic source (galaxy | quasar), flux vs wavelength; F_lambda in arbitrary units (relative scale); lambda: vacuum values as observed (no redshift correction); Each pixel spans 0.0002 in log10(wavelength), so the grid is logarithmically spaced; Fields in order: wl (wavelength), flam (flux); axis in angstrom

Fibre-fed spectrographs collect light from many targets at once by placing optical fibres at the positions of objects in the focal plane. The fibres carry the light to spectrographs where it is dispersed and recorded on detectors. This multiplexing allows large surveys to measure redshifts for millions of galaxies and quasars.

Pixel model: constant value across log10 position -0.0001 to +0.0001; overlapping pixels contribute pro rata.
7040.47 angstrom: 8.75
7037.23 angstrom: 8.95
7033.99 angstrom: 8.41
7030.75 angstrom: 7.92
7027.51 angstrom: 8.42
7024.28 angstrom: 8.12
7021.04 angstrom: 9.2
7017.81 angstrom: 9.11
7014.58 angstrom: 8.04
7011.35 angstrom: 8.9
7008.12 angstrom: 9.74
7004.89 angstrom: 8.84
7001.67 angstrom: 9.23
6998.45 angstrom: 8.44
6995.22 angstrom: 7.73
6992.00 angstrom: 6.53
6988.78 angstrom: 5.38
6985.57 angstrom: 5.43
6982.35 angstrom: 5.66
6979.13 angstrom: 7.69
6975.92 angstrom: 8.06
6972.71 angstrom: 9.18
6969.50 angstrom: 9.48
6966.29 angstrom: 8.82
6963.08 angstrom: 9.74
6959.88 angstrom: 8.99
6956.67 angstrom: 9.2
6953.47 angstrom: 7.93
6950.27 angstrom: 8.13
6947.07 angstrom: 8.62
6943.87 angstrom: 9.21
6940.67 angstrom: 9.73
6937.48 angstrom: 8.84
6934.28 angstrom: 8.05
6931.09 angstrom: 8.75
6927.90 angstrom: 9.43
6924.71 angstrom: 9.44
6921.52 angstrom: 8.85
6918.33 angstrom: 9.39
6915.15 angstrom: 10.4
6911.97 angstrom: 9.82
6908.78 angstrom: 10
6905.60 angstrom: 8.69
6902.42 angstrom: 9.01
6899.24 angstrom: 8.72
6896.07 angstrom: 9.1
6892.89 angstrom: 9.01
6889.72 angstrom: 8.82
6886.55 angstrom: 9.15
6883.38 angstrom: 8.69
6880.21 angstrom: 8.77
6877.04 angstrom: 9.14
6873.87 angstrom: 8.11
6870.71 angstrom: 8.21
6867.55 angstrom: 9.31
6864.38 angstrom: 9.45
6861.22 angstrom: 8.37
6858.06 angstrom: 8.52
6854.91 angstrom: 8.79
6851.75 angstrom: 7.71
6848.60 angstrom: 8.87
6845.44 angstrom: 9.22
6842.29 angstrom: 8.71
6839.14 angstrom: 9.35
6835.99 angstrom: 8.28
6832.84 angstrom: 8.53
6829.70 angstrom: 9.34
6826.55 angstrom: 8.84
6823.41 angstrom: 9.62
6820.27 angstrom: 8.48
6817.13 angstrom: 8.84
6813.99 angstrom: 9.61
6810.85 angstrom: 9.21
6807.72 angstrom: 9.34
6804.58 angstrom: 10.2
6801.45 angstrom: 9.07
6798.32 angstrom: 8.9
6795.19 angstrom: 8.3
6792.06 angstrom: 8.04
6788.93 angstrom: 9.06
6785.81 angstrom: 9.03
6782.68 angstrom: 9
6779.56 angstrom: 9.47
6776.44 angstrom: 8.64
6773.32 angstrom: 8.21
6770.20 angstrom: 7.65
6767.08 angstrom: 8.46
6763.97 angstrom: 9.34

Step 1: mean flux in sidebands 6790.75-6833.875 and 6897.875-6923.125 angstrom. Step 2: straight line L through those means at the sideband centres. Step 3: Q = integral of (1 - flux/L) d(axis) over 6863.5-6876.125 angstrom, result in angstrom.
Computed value 0.7 angstrom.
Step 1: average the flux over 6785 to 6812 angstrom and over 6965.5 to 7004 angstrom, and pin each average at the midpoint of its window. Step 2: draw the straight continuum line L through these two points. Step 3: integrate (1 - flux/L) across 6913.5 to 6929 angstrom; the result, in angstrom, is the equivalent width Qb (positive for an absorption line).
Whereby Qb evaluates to -2.7 angstrom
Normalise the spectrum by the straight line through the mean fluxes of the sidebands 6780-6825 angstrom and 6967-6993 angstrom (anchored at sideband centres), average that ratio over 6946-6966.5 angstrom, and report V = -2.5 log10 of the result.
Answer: -0.17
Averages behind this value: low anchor 9.06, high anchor 7.25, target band 8.78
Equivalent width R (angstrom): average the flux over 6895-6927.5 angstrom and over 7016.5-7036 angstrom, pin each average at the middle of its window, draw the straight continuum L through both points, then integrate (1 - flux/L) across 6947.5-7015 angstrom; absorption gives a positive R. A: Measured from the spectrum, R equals 5.3 angstrom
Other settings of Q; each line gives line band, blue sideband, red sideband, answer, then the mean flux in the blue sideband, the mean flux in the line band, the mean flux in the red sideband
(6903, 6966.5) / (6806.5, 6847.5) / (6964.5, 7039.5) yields -4.62 angstrom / 9.02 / 9.11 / 8.15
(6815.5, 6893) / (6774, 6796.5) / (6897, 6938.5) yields 1.61 angstrom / 8.77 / 8.8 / 9.19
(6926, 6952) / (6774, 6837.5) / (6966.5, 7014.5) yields -2.02 angstrom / 8.98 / 8.85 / 7.91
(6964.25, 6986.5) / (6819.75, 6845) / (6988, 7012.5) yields 1.14 angstrom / 8.93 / 7.87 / 8.18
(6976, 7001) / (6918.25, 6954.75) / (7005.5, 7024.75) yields 5.64 angstrom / 8.85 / 6.87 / 8.89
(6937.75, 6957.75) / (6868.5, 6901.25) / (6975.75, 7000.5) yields -3.14 angstrom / 8.79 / 8.8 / 6.84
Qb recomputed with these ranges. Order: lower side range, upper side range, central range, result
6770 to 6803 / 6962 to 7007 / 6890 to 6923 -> -4.4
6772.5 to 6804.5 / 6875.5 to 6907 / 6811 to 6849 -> -0.5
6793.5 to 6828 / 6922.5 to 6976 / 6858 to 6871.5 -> 0.3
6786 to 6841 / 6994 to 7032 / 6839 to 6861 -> 0.6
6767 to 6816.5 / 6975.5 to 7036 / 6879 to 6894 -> -0.7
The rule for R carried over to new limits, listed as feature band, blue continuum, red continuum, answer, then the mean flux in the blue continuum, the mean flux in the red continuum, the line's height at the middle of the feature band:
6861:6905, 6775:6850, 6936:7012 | -0.8 angstrom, 9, 8.3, 8.69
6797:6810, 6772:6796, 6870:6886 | -1.0 angstrom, 8.74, 8.64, 8.72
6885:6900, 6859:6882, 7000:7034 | -0.4 angstrom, 8.76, 8.74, 8.75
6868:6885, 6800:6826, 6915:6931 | 1.3 angstrom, 9.28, 9.35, 9.32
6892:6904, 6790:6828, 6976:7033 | -0.6 angstrom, 9.04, 7.92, 8.53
